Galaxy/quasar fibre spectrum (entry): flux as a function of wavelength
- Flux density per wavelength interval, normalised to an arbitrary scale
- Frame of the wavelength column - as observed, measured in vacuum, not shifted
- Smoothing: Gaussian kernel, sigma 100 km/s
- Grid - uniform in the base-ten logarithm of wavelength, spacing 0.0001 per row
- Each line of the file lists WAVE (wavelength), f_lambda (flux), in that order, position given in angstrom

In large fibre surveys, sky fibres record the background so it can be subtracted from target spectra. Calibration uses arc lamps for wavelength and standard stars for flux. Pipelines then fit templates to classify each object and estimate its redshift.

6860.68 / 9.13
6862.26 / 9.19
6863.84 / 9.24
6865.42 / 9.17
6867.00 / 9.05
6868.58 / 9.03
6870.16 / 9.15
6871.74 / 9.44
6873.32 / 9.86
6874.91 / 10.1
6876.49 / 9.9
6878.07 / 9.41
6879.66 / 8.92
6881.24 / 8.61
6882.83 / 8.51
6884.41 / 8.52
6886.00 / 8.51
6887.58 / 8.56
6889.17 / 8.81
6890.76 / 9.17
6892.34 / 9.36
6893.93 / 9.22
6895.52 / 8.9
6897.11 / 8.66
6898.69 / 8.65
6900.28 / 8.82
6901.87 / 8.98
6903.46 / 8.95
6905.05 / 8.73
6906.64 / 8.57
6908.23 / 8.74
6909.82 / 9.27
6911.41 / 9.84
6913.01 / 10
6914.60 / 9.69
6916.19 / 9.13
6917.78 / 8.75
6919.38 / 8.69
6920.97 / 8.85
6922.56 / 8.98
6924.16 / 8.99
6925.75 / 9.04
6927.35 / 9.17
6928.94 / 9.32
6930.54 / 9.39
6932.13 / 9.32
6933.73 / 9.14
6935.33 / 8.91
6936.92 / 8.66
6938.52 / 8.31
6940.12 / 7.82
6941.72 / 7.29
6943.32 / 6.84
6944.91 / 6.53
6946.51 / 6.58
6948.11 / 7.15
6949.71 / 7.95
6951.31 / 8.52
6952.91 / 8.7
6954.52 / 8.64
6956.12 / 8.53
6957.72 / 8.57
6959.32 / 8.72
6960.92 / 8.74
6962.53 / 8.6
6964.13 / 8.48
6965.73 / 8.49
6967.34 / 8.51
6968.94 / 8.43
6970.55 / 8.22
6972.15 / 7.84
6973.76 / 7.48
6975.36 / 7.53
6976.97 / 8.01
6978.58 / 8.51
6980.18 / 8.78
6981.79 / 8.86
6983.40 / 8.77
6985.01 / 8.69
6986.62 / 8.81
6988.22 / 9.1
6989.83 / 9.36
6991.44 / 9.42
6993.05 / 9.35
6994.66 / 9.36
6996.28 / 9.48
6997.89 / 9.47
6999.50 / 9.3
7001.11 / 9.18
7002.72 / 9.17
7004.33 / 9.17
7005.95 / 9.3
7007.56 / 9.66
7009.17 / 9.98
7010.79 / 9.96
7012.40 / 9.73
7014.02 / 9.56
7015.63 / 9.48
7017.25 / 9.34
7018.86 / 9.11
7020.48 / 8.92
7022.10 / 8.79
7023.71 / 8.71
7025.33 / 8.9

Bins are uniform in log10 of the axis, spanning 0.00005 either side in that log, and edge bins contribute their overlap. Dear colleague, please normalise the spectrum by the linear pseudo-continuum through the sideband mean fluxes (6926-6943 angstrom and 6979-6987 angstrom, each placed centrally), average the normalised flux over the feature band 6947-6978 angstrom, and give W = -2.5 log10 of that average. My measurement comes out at 0.06 mag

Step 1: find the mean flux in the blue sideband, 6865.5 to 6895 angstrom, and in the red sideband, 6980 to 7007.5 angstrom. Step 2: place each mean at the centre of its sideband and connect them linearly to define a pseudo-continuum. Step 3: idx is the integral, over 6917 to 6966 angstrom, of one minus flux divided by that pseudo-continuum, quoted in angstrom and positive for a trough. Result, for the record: 3.8 angstrom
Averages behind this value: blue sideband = 9.12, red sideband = 9.17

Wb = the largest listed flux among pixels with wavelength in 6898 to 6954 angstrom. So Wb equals 10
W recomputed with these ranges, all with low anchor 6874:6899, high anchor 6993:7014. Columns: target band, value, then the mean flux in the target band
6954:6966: 0.084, 8.61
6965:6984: 0.133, 8.28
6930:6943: 0.083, 8.52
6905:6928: 0.002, 9.11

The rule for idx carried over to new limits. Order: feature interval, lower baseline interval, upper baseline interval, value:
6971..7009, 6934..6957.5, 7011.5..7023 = -0.58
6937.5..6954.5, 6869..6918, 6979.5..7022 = 2.87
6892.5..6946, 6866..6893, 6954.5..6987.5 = 0.22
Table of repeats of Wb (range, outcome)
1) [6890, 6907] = 9.36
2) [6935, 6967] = 8.91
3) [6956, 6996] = 9.42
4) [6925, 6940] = 9.39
